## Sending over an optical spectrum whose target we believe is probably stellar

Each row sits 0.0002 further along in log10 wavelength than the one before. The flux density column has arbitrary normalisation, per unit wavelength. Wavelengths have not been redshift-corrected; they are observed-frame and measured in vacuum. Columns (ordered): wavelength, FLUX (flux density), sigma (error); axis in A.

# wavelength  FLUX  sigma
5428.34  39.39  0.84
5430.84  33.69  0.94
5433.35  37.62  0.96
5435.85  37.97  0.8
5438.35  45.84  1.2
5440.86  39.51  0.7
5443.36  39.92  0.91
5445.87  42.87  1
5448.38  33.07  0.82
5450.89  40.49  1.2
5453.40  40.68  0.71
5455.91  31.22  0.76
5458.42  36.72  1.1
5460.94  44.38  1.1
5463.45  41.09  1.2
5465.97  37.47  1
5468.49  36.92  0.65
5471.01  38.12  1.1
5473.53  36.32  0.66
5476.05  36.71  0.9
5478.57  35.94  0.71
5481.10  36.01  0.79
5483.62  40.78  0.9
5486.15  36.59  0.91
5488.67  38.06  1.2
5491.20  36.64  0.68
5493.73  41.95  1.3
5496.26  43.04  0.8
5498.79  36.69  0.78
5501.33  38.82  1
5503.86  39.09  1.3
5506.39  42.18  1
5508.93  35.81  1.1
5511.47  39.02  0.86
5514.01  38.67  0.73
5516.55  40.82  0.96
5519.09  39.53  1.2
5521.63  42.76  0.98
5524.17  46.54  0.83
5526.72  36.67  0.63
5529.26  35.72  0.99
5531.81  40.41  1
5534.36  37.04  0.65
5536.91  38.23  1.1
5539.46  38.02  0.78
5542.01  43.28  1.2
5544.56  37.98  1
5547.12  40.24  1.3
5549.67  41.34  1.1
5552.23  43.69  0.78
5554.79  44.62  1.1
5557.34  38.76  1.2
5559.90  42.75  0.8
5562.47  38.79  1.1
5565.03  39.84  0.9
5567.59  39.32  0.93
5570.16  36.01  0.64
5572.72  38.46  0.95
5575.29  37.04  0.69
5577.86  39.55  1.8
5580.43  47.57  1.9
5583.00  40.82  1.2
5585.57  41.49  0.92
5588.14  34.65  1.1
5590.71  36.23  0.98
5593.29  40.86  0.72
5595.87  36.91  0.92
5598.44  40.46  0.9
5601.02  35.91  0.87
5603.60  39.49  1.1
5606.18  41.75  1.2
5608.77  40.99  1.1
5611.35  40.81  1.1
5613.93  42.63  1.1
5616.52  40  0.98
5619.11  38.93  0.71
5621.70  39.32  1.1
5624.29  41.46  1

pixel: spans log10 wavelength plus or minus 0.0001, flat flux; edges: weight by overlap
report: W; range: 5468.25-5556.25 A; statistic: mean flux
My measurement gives 39.3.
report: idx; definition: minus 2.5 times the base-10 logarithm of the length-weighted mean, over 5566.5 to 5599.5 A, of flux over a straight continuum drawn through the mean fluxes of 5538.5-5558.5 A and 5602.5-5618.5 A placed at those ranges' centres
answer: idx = 0.05 mag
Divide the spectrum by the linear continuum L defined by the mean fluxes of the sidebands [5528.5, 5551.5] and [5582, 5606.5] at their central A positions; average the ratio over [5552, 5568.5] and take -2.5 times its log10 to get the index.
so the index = -0.05 mag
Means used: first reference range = 39.3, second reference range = 38.7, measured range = 41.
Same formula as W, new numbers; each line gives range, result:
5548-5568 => 41.2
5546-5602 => 39.8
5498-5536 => 39.3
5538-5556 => 41.3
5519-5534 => 40.1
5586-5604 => 37.9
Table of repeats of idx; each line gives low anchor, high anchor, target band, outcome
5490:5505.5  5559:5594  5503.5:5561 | -0.02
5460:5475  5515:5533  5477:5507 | 0.02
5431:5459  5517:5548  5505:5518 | 0.00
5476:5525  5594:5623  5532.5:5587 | -0.02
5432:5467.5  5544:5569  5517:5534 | 0.00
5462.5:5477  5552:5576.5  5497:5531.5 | -0.02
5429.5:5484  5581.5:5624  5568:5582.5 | -0.01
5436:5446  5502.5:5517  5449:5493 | 0.07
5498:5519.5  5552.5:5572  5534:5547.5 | 0.01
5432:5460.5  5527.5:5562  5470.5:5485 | 0.06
